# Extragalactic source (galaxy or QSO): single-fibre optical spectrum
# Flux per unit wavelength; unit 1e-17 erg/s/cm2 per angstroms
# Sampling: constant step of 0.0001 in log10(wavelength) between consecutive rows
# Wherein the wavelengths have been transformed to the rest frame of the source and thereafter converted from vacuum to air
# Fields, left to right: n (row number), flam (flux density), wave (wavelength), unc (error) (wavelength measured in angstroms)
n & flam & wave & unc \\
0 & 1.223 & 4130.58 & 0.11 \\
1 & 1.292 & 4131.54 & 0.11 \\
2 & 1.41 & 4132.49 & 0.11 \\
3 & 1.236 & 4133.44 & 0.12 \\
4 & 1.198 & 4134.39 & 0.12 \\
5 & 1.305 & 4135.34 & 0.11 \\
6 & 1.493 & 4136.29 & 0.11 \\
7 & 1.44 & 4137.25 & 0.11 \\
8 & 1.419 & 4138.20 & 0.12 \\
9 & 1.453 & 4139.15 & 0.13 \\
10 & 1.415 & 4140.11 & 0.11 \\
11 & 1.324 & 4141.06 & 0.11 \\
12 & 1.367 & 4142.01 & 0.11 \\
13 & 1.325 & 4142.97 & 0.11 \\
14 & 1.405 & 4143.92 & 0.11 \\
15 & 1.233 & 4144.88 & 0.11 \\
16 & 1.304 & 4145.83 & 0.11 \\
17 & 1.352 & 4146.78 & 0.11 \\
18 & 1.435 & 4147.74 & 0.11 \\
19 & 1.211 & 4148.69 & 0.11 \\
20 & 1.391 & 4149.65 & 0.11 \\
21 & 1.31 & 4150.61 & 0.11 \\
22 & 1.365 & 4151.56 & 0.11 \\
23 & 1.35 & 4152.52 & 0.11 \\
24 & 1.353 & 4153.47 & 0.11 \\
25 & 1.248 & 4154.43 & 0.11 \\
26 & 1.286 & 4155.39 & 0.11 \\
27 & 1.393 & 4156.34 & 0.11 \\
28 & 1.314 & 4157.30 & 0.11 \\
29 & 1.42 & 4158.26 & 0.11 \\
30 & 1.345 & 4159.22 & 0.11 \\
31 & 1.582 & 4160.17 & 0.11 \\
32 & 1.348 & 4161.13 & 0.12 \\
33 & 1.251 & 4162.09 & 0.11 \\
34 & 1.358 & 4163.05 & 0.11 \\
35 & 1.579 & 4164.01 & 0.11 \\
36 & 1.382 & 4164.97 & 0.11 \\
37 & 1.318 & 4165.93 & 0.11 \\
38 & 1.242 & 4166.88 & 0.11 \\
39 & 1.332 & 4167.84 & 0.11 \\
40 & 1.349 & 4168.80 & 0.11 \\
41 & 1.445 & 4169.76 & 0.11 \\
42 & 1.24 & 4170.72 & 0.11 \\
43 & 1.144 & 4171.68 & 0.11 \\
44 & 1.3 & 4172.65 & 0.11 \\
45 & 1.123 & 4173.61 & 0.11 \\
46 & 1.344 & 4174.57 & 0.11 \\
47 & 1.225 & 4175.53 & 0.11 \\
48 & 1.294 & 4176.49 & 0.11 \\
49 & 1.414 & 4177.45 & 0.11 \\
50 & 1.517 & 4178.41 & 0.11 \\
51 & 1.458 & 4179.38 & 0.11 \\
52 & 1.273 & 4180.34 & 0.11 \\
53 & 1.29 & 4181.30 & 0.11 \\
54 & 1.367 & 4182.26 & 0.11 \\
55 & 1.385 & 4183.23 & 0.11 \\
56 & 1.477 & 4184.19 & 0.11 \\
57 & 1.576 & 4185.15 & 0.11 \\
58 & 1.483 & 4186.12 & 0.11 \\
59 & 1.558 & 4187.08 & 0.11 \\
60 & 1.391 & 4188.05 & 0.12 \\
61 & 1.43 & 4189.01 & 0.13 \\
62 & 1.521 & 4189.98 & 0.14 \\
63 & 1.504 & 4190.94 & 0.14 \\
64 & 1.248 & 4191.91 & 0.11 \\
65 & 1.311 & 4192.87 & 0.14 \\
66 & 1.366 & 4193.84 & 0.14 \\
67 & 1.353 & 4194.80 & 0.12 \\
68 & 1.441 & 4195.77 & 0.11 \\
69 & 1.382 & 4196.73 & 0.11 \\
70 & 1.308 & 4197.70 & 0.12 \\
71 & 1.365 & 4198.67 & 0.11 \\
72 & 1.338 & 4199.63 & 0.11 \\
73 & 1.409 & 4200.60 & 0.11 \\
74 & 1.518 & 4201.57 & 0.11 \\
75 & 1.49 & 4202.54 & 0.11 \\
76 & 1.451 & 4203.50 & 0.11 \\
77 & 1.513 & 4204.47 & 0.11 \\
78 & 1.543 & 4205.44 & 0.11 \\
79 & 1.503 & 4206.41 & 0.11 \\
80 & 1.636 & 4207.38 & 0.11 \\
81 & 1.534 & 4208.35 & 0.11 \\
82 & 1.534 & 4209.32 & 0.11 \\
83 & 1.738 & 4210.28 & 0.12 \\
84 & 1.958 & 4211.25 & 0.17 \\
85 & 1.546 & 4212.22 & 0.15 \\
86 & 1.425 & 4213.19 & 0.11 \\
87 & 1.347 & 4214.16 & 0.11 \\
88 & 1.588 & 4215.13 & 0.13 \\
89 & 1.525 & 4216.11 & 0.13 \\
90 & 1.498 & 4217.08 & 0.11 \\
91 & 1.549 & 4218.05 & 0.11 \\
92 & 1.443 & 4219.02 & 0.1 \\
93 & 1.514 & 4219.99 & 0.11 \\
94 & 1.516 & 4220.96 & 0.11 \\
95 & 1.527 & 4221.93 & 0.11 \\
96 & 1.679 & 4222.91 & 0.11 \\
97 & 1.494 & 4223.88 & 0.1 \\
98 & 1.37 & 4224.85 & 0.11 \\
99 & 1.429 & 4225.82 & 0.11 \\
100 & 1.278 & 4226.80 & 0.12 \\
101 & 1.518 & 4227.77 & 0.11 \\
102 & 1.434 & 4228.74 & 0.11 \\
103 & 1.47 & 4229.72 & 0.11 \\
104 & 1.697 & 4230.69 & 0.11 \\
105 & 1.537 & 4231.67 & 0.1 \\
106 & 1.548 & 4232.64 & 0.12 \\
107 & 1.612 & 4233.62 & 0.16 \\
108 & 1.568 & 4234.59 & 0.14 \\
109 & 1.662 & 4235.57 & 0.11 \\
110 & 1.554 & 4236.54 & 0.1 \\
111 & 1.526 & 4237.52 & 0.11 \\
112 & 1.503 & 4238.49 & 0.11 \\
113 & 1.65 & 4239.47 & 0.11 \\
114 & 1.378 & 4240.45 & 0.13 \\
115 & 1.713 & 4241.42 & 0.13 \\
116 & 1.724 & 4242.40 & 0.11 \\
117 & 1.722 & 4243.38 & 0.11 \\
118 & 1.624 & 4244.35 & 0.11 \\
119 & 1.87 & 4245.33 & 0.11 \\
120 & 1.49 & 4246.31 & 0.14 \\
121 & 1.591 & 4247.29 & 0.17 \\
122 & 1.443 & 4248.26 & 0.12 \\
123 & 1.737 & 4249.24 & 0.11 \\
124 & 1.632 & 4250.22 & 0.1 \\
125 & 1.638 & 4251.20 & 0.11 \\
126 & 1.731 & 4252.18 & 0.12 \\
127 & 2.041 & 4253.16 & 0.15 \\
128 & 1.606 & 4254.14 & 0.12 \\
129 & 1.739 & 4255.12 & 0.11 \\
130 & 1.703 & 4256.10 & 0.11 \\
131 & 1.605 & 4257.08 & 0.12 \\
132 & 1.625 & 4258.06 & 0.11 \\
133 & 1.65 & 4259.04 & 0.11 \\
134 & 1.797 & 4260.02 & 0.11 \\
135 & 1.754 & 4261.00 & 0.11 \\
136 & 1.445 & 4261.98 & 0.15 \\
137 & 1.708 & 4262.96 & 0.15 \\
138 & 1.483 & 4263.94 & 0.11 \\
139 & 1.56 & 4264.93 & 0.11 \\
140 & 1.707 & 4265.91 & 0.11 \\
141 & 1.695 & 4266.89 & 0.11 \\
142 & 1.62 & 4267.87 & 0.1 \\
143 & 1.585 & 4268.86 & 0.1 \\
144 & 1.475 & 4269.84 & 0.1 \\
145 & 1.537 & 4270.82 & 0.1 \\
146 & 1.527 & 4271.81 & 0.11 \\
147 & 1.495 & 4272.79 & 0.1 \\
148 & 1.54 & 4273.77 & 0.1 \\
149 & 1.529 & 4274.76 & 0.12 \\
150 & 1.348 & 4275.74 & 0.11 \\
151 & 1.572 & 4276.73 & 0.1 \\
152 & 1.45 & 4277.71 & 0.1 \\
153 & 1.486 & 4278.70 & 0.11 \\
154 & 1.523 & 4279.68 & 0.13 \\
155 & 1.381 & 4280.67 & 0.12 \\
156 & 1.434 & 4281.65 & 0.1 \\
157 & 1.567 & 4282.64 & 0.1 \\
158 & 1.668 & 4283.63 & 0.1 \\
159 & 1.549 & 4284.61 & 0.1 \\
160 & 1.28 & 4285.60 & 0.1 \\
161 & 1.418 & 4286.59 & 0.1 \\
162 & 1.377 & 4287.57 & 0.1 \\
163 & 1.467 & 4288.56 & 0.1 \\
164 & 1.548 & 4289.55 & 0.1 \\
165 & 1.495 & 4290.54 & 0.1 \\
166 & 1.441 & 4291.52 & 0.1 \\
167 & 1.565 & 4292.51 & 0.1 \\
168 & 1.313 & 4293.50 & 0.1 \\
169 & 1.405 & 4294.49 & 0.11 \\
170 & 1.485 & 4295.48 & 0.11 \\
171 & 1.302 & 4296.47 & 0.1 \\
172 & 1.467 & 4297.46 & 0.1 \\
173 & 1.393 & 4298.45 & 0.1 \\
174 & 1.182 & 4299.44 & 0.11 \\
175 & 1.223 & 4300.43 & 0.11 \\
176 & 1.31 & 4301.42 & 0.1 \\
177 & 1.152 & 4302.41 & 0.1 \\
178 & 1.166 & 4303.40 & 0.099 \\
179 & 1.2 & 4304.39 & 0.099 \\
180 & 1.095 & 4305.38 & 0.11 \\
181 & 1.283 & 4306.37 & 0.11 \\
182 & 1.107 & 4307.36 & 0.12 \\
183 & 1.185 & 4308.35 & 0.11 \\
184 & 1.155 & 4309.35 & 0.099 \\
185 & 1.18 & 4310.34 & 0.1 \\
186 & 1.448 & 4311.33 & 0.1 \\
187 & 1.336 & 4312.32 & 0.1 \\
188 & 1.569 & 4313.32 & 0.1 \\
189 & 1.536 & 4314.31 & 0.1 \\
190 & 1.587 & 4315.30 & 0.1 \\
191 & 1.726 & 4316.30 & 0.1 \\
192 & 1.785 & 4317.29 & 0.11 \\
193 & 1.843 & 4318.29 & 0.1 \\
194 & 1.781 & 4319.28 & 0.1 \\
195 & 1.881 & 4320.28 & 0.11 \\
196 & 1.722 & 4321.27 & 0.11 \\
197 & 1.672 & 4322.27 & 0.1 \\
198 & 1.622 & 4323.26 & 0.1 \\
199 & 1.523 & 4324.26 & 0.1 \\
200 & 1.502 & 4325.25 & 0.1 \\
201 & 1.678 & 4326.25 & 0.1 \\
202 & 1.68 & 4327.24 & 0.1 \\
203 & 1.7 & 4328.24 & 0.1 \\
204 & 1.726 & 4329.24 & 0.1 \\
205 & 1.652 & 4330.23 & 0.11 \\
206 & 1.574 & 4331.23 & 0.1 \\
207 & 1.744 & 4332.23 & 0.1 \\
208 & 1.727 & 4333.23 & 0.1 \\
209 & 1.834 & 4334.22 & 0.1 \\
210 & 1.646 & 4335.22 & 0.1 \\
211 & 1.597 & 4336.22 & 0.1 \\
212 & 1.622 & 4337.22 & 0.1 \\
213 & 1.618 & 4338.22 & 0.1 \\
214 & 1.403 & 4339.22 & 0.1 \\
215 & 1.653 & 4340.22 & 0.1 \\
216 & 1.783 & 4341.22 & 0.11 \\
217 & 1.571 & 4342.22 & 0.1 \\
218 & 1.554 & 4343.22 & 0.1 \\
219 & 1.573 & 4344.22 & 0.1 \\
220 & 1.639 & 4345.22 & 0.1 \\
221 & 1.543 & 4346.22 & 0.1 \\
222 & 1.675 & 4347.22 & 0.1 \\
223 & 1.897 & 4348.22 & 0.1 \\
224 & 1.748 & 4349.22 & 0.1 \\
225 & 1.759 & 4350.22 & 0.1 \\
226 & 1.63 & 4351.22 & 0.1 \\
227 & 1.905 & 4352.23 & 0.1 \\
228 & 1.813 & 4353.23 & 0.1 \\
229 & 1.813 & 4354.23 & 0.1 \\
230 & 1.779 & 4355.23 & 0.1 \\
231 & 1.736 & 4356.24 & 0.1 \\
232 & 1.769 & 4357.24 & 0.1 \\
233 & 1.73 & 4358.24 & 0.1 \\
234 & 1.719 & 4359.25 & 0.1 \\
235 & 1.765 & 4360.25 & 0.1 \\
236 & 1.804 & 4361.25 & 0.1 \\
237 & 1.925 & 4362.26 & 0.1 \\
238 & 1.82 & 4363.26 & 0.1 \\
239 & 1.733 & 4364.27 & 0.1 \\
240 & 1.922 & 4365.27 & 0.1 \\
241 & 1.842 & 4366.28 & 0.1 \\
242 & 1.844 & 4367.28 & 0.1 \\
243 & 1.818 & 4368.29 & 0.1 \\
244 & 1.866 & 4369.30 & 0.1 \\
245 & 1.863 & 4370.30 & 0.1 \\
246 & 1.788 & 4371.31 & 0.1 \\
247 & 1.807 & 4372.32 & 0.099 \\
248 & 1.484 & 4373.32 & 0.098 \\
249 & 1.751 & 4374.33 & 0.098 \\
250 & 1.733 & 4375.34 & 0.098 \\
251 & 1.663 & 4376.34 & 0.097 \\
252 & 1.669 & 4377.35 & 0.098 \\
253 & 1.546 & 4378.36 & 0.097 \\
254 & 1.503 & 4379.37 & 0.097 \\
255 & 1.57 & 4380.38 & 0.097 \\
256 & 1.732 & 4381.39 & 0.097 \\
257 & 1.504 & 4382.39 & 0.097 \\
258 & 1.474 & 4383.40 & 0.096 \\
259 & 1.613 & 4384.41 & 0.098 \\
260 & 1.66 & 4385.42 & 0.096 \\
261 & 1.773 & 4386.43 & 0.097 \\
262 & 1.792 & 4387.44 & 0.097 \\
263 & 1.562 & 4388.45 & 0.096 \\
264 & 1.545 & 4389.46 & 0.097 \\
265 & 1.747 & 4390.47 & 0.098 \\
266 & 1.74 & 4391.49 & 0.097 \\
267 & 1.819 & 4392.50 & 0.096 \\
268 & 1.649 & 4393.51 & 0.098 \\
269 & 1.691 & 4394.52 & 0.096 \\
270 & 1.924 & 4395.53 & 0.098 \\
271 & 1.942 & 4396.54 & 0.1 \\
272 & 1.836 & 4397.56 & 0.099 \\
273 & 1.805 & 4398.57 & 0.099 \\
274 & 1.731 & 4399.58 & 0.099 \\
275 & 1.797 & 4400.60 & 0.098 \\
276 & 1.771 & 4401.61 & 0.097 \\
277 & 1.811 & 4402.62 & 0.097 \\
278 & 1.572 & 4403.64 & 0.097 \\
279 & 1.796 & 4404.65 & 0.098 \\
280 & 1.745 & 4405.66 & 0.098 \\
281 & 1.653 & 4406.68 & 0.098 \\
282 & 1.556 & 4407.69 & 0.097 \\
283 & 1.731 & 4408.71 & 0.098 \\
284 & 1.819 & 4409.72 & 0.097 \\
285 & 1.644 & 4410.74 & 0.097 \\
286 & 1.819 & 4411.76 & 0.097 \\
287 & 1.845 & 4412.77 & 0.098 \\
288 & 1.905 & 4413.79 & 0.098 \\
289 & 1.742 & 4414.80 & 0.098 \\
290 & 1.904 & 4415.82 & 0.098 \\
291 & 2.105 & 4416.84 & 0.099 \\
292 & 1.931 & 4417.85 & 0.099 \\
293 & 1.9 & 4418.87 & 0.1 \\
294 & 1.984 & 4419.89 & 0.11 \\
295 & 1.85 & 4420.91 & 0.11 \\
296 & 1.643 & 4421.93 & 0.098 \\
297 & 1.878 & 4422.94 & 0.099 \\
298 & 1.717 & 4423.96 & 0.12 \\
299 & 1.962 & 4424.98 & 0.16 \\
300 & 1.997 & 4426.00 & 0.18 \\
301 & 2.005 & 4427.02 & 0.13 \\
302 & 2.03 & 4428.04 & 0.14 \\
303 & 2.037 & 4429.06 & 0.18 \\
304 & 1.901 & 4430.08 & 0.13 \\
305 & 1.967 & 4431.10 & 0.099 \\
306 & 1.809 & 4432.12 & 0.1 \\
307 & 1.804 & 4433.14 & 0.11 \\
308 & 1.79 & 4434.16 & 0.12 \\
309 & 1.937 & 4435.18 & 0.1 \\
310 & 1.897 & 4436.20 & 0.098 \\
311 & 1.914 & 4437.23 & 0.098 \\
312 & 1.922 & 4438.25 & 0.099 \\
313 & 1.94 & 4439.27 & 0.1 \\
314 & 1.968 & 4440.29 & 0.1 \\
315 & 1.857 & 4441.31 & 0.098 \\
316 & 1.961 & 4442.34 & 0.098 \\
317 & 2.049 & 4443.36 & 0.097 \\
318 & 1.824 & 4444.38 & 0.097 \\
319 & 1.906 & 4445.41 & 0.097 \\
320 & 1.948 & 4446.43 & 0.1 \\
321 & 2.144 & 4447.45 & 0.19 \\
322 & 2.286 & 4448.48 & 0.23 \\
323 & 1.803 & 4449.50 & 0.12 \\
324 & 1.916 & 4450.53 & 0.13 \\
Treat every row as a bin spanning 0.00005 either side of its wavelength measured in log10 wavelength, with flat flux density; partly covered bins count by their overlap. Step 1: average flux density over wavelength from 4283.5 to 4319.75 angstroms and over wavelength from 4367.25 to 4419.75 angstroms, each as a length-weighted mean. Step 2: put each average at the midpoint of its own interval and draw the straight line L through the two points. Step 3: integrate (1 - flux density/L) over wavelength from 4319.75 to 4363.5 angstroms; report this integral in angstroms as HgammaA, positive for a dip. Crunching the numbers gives -4.2 angstroms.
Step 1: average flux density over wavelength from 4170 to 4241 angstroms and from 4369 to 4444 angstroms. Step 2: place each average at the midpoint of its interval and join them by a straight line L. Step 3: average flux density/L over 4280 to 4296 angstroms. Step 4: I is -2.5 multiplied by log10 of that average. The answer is 0.096 mag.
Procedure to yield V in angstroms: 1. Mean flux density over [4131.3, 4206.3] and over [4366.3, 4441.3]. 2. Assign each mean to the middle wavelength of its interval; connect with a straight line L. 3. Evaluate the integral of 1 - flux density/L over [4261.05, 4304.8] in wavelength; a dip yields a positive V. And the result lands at 3.1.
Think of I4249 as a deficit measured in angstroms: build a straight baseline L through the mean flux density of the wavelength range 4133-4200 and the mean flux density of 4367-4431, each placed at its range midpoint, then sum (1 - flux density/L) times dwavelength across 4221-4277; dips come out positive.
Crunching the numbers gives -3.1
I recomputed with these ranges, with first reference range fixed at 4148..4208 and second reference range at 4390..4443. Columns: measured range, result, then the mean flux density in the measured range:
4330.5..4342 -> 0.02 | 1.65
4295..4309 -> 0.28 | 1.25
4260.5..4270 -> -0.04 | 1.61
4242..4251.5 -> -0.09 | 1.65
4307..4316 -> 0.21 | 1.36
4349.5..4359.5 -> -0.03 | 1.77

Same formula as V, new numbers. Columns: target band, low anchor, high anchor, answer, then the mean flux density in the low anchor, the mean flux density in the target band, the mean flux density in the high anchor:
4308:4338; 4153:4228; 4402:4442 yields 1.1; 1.42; 1.61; 1.85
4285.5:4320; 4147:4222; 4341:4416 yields 4.5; 1.41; 1.4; 1.73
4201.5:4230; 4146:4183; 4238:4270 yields -0.1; 1.34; 1.52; 1.65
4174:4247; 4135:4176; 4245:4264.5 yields 1.3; 1.34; 1.49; 1.66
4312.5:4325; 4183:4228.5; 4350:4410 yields -0.2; 1.48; 1.67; 1.74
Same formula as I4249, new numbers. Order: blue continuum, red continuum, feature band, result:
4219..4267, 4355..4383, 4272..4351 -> 7.4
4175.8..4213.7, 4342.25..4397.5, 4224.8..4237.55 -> -0.1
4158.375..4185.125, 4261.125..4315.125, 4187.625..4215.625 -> -2.0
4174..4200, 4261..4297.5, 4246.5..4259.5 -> -1.7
